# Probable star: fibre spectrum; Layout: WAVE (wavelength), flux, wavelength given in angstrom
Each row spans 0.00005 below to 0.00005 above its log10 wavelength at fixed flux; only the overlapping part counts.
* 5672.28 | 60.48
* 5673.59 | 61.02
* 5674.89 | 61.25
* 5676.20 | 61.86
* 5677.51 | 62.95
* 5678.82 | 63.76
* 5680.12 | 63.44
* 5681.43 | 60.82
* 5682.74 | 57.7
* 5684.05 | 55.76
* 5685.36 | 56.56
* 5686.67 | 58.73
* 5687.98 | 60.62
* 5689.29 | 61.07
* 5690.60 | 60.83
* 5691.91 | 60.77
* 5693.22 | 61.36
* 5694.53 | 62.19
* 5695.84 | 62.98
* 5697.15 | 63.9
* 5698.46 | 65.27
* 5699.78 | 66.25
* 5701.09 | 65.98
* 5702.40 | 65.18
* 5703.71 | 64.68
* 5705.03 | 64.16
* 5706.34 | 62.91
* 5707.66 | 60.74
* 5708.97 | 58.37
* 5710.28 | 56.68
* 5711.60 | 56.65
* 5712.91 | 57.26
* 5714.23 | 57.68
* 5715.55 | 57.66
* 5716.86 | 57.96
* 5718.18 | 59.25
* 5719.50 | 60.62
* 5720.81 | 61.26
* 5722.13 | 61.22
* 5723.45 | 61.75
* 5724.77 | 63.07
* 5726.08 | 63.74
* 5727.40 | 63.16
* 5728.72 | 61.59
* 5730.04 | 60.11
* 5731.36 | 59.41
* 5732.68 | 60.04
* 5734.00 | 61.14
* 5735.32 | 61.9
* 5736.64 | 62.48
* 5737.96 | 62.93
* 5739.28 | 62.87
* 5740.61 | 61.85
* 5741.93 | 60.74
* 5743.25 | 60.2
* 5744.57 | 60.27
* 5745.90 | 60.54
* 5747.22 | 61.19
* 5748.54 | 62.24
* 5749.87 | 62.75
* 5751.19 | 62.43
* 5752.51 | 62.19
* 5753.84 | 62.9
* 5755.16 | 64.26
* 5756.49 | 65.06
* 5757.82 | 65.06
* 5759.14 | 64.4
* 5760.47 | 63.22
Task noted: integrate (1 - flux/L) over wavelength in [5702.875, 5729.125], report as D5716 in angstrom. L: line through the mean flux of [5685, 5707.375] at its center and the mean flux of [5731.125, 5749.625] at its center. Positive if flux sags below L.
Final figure 0.6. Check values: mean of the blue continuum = 62.6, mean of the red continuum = 61.3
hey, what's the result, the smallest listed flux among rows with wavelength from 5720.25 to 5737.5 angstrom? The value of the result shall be 59.41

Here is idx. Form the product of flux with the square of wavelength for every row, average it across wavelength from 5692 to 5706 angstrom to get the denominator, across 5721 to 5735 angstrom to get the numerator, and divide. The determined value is 0.97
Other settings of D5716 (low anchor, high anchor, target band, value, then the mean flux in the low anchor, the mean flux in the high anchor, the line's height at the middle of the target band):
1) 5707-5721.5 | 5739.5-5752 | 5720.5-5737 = -0.47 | 58.6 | 61.4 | 59.9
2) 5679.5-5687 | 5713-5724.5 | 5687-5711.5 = -1.29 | 58.8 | 59.6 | 59.2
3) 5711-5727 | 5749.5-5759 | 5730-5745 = 0.16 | 59.9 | 63.6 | 61.9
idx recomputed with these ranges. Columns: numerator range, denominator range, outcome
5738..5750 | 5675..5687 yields 1.04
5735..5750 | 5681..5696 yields 1.05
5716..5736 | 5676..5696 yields 1.02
